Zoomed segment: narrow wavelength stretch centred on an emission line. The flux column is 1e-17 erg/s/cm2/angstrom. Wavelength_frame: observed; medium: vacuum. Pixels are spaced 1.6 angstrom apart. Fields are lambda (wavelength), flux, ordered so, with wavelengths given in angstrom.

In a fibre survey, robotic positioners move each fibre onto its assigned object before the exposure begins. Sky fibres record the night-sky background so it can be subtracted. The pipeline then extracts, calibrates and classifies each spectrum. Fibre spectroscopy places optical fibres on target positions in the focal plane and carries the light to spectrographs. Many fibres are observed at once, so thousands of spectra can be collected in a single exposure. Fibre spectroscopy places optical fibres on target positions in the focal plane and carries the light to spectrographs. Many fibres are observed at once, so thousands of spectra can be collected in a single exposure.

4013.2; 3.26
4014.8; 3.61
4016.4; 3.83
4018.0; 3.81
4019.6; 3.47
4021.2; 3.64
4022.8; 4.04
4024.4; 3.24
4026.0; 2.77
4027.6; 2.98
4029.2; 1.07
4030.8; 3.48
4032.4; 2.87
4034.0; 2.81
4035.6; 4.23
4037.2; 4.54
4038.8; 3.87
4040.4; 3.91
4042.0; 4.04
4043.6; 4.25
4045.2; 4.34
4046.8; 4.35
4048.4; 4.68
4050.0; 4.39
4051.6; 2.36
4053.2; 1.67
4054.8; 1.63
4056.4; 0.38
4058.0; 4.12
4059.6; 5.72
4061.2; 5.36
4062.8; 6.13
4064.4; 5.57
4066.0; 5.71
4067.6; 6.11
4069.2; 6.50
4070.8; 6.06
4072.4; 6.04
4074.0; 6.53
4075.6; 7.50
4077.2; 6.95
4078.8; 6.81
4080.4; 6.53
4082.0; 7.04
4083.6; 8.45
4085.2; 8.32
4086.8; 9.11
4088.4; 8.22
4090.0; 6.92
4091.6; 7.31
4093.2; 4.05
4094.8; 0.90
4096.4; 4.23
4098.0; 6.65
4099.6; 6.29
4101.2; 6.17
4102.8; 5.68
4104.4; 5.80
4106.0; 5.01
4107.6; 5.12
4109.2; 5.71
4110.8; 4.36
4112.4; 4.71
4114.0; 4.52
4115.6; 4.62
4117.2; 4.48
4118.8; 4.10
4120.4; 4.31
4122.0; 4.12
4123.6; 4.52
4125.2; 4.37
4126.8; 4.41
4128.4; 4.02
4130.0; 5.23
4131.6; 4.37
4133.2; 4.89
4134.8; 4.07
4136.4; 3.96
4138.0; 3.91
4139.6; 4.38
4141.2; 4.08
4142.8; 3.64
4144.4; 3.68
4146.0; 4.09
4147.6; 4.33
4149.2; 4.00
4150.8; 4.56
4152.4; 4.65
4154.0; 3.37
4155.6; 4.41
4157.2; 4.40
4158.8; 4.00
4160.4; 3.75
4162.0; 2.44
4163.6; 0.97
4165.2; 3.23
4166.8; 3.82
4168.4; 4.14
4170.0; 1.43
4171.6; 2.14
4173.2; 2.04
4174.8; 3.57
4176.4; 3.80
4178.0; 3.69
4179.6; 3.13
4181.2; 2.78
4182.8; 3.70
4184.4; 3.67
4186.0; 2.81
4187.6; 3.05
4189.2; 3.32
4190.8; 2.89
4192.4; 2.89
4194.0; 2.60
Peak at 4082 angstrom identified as Lyman alpha 1216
